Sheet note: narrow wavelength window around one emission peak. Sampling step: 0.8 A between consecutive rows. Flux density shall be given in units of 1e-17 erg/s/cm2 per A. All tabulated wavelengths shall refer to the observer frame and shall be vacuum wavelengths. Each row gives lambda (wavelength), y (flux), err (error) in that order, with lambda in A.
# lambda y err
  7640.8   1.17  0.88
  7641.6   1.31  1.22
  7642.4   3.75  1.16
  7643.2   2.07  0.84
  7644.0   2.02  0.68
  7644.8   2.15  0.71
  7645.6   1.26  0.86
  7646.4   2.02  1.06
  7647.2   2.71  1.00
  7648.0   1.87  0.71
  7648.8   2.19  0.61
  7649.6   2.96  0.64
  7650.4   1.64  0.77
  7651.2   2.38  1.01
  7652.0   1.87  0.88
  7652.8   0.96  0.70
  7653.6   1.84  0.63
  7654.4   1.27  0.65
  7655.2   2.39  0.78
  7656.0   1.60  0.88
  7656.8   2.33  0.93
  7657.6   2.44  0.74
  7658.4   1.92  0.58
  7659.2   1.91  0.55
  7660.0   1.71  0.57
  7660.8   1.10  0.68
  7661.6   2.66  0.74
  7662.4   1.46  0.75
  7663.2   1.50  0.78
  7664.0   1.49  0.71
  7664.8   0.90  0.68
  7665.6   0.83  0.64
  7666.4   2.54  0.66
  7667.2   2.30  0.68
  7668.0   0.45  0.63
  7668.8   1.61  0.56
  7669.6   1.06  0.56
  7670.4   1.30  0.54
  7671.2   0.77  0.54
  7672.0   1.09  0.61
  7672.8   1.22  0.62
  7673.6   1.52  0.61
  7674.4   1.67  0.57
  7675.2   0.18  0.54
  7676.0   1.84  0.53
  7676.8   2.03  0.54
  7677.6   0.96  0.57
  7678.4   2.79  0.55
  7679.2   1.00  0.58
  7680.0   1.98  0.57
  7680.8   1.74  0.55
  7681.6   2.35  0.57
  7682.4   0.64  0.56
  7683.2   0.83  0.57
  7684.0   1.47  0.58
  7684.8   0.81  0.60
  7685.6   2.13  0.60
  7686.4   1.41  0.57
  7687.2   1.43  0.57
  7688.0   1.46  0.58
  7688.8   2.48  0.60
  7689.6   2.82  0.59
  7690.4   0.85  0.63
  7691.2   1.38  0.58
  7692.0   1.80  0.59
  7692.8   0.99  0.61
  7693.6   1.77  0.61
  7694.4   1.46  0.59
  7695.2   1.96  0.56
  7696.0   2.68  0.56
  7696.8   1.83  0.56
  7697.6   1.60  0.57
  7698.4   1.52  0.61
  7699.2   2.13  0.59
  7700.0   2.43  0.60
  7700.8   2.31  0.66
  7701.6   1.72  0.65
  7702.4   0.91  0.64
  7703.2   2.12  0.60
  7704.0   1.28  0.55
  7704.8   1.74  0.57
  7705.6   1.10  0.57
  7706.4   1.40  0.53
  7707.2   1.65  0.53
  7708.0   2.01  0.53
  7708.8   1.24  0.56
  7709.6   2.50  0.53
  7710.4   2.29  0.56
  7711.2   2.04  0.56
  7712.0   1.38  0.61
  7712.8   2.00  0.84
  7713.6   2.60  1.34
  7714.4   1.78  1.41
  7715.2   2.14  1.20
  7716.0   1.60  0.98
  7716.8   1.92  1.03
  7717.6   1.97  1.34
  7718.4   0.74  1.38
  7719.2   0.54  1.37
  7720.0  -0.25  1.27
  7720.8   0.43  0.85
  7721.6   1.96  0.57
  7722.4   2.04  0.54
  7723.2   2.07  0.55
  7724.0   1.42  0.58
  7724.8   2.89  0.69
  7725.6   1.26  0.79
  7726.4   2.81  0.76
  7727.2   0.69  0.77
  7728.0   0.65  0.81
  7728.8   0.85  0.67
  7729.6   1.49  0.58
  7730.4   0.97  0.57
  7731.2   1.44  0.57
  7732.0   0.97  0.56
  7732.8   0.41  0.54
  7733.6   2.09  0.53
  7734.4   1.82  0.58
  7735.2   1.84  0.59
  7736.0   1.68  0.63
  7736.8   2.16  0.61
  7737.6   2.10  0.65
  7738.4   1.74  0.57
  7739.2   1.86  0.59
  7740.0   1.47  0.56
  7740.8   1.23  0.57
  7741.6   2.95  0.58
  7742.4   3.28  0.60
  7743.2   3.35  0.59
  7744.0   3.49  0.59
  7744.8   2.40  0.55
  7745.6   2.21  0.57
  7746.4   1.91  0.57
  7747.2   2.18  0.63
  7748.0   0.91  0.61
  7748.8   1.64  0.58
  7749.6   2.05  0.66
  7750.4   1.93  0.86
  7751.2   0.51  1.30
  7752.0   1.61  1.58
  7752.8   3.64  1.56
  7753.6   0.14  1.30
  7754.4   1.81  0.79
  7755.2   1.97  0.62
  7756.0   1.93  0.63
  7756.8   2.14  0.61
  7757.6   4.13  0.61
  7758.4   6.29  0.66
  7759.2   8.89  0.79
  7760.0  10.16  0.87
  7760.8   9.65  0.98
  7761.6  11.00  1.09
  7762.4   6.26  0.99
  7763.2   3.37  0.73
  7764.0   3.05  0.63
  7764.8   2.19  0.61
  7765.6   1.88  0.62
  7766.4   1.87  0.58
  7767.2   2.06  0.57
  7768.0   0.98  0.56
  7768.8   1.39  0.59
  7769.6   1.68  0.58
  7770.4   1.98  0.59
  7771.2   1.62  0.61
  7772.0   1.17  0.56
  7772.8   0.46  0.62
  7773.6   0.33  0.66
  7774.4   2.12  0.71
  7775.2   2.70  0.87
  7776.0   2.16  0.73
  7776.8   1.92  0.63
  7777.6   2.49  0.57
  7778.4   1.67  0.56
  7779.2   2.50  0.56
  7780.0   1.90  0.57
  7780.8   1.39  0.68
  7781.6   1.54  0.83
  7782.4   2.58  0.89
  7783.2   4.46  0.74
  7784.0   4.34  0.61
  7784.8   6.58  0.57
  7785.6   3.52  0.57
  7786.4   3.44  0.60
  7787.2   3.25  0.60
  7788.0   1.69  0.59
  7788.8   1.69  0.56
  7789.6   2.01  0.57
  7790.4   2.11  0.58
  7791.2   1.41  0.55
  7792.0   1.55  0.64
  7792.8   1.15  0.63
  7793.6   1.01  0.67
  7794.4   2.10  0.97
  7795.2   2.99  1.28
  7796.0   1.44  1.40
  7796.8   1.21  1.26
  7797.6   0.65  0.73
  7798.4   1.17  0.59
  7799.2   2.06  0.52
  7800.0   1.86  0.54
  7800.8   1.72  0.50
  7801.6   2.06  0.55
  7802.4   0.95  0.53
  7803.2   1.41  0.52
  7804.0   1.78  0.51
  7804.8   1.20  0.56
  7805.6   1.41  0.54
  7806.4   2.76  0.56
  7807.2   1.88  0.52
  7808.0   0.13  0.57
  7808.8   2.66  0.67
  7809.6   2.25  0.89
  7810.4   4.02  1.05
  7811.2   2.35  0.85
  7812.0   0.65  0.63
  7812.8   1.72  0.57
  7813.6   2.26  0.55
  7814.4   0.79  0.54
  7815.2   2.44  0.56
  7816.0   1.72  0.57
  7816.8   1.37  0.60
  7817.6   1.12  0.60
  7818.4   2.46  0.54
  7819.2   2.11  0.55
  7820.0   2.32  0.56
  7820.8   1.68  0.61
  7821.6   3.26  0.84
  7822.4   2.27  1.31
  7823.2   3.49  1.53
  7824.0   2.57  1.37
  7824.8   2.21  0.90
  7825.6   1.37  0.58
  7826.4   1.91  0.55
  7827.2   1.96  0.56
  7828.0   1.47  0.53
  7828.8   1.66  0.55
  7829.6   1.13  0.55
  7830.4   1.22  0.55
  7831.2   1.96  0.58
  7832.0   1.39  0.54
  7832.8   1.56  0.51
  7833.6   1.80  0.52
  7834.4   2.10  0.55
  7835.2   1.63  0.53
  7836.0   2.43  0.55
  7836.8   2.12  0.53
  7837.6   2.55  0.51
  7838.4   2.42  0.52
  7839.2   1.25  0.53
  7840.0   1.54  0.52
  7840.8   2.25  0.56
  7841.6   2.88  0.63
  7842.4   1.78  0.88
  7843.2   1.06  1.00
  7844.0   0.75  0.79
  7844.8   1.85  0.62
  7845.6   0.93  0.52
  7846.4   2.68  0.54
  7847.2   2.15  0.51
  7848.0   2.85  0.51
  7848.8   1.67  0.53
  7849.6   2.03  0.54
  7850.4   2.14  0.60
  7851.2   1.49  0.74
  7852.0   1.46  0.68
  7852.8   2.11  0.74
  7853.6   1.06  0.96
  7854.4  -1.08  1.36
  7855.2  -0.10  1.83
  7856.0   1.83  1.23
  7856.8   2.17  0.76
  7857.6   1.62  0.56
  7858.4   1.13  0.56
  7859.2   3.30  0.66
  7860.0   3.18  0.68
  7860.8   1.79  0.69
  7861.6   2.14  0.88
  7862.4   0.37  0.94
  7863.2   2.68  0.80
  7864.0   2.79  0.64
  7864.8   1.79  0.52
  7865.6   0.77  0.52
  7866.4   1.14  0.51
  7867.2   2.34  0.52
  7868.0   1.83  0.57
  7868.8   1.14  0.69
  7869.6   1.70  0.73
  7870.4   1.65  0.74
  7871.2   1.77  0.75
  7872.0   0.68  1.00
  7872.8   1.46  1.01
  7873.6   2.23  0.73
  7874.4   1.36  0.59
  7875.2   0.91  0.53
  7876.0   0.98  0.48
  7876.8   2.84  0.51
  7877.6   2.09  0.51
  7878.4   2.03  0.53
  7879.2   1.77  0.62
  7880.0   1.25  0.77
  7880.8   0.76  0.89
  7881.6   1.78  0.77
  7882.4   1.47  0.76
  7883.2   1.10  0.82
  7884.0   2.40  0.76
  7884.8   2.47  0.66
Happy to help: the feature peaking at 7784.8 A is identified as [N II]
